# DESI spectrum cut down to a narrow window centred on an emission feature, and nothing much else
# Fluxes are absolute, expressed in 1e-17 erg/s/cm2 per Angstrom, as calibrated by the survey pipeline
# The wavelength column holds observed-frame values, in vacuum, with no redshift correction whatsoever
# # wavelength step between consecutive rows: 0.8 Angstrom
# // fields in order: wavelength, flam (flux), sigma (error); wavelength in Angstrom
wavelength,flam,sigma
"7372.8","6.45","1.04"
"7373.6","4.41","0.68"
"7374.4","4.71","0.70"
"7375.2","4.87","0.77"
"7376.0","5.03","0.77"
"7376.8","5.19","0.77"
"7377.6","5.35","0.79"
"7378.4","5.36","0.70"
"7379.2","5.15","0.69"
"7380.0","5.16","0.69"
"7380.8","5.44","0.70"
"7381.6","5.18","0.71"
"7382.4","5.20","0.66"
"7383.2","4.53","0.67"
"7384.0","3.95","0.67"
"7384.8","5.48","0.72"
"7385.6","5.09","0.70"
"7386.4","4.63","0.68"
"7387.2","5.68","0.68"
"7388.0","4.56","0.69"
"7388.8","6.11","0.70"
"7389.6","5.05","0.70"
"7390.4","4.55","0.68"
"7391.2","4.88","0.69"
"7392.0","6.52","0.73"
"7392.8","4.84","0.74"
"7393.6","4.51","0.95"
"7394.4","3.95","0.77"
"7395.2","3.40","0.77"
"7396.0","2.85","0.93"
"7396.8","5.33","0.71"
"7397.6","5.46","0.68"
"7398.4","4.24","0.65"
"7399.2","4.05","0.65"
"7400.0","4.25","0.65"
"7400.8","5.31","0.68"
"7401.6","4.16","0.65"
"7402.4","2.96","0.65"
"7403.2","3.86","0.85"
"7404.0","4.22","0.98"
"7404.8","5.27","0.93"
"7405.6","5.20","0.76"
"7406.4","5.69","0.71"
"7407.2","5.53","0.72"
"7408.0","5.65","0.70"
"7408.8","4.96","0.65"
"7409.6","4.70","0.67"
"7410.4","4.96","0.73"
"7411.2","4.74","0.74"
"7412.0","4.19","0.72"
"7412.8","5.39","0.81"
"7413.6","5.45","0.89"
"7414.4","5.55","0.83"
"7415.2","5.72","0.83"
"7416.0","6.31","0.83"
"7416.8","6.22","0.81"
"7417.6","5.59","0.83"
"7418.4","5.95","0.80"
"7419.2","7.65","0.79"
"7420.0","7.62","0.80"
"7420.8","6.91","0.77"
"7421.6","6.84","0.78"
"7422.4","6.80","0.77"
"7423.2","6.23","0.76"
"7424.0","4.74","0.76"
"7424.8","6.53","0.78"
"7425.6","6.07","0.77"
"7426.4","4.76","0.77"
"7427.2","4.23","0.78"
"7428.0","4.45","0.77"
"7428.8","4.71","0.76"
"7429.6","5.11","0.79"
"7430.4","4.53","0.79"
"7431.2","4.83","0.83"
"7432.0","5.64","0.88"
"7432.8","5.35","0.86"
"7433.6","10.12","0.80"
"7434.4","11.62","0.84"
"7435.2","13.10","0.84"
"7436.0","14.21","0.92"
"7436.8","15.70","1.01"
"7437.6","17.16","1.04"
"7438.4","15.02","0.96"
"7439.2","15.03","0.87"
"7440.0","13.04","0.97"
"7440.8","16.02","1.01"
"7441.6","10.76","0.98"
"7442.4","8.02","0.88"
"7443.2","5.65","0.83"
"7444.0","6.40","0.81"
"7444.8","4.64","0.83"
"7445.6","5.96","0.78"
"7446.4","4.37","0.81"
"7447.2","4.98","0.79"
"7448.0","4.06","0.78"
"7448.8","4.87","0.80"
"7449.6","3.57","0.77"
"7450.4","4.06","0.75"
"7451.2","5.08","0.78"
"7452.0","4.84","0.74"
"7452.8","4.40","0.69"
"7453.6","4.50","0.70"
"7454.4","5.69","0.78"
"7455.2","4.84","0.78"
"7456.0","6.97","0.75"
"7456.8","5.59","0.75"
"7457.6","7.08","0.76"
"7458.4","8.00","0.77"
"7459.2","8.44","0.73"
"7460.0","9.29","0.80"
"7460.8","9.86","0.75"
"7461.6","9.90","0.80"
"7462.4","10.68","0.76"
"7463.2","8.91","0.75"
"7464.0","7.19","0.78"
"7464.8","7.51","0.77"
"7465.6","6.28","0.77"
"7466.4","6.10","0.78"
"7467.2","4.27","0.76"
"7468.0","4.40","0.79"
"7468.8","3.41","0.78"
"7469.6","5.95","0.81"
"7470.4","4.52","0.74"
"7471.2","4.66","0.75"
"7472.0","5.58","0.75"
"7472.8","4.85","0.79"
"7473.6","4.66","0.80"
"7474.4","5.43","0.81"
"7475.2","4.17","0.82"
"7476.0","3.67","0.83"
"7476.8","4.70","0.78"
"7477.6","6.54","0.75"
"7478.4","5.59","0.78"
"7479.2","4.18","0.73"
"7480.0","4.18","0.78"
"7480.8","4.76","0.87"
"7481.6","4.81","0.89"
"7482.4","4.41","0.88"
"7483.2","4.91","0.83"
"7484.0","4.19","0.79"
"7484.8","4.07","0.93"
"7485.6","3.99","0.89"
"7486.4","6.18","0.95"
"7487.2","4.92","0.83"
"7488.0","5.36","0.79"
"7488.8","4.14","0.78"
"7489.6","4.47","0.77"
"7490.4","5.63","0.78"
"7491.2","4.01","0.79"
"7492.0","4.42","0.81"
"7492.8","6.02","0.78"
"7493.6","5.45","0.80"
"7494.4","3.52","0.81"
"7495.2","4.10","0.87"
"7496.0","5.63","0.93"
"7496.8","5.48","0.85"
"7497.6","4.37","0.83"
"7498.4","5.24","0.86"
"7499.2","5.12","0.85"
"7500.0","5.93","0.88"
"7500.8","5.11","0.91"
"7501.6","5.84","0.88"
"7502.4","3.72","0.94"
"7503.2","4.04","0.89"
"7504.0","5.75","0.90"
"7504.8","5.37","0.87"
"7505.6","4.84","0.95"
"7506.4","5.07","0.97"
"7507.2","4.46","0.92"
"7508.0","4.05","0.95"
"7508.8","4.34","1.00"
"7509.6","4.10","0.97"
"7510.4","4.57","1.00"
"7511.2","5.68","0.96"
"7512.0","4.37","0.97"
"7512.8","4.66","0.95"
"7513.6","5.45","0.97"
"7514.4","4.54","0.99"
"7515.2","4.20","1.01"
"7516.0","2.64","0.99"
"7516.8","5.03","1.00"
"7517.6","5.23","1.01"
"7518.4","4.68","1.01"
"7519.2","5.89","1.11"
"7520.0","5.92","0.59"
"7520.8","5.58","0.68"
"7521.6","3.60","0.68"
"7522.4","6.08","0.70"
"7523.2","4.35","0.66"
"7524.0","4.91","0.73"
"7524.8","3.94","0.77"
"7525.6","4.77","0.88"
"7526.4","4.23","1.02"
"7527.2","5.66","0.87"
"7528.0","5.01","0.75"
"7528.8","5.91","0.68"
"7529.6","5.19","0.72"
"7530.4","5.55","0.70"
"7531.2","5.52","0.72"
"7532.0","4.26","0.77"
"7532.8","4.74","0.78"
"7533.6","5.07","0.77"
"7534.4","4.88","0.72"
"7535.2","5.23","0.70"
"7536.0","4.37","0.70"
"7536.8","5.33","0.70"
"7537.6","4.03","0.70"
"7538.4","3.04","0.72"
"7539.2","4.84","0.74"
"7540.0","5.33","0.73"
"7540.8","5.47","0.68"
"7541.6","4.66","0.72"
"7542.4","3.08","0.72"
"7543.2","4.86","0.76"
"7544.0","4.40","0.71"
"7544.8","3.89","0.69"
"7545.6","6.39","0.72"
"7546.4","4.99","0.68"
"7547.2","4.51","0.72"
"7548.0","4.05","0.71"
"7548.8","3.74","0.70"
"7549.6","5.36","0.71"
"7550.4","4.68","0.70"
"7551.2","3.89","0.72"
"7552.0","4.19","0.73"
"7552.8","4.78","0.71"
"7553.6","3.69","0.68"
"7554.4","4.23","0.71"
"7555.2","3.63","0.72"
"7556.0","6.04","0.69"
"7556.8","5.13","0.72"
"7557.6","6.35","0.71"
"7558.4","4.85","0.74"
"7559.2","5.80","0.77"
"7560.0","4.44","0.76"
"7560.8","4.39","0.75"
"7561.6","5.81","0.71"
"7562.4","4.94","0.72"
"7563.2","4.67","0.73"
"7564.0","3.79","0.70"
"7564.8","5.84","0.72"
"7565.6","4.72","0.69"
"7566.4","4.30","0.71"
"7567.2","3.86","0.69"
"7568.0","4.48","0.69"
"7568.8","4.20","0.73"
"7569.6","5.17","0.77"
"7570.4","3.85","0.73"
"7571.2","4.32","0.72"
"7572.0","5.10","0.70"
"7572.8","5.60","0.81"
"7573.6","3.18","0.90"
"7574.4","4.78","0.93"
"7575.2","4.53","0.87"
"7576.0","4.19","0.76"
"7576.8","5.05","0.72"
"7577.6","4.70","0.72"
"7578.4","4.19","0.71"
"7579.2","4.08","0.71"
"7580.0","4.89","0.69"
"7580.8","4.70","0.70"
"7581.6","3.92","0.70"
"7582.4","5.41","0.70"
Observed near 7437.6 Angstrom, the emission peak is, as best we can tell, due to H-alpha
